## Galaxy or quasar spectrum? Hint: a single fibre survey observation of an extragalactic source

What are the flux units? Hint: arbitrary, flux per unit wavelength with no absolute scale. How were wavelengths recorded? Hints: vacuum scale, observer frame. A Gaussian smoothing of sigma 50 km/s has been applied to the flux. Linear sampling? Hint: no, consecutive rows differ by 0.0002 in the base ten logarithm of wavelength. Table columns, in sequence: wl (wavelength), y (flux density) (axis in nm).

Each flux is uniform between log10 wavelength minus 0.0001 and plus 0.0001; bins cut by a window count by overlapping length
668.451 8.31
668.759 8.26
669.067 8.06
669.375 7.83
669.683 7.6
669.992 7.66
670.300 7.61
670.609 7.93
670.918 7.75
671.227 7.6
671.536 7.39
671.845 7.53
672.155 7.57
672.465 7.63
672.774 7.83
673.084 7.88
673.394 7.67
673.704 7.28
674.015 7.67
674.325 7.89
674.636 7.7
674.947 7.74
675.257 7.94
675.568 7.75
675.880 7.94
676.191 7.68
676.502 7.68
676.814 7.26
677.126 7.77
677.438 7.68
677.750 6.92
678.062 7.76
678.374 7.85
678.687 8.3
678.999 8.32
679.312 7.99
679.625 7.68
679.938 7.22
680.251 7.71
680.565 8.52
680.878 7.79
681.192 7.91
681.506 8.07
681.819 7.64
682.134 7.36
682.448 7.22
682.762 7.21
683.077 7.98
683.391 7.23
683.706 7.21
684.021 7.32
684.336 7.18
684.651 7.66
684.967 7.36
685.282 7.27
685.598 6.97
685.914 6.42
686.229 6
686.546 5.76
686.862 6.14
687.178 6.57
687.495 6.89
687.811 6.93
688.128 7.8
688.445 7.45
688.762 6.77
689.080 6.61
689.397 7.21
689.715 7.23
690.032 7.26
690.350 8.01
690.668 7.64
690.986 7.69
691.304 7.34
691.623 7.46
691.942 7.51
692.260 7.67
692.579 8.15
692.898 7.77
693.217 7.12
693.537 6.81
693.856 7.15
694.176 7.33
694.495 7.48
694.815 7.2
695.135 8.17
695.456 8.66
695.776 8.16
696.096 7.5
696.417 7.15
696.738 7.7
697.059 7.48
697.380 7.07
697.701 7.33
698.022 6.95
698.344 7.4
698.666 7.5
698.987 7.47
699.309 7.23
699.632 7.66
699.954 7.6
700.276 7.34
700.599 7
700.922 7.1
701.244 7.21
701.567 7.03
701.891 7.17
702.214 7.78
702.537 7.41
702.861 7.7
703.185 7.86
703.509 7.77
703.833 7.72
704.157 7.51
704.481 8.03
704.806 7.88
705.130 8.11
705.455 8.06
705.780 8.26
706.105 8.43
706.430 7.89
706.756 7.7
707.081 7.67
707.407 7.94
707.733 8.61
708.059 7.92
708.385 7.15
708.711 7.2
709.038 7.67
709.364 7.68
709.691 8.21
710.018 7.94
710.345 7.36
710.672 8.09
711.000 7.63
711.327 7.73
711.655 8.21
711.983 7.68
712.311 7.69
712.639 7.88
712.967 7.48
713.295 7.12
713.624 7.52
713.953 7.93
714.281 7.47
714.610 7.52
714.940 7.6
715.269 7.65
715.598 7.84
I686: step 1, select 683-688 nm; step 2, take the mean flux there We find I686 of 6.92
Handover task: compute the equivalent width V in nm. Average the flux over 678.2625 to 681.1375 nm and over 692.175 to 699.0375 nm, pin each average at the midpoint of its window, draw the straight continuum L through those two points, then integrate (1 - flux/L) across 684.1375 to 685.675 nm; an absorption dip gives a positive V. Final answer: 0.10 nm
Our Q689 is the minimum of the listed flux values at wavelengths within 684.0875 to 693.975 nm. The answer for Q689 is 5.76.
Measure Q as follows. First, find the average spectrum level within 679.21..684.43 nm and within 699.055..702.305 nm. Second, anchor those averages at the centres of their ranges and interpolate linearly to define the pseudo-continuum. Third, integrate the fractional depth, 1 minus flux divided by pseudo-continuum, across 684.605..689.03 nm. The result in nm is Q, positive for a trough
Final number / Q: 0.41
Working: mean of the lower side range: 7.6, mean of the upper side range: 7.3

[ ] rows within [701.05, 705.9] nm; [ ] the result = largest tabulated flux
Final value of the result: 8.26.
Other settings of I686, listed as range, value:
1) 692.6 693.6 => 7.4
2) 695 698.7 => 7.59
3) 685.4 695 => 7.15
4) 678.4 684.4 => 7.69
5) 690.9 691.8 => 7.48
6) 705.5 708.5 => 7.97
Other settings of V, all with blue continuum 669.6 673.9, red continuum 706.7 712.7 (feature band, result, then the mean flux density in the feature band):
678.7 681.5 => -0.09 nm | 7.92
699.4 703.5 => 0.18 nm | 7.41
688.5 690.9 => 0.14 nm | 7.27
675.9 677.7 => 0.01 nm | 7.6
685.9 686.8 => 0.20 nm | 6.01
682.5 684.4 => 0.08 nm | 7.36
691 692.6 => 0.03 nm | 7.59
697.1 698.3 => 0.09 nm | 7.18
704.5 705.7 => -0.04 nm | 8.03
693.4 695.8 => 0.04 nm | 7.6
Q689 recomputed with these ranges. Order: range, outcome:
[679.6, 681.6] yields 7.22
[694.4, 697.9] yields 7.07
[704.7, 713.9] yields 7.12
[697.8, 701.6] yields 6.95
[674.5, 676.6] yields 7.68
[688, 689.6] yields 6.61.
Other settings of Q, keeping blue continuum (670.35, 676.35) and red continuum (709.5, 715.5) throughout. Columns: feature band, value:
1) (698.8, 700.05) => 0.04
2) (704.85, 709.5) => -0.10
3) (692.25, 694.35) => 0.08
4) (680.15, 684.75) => 0.06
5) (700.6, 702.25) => 0.11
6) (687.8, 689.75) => 0.14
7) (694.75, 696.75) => -0.03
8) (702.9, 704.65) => -0.02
